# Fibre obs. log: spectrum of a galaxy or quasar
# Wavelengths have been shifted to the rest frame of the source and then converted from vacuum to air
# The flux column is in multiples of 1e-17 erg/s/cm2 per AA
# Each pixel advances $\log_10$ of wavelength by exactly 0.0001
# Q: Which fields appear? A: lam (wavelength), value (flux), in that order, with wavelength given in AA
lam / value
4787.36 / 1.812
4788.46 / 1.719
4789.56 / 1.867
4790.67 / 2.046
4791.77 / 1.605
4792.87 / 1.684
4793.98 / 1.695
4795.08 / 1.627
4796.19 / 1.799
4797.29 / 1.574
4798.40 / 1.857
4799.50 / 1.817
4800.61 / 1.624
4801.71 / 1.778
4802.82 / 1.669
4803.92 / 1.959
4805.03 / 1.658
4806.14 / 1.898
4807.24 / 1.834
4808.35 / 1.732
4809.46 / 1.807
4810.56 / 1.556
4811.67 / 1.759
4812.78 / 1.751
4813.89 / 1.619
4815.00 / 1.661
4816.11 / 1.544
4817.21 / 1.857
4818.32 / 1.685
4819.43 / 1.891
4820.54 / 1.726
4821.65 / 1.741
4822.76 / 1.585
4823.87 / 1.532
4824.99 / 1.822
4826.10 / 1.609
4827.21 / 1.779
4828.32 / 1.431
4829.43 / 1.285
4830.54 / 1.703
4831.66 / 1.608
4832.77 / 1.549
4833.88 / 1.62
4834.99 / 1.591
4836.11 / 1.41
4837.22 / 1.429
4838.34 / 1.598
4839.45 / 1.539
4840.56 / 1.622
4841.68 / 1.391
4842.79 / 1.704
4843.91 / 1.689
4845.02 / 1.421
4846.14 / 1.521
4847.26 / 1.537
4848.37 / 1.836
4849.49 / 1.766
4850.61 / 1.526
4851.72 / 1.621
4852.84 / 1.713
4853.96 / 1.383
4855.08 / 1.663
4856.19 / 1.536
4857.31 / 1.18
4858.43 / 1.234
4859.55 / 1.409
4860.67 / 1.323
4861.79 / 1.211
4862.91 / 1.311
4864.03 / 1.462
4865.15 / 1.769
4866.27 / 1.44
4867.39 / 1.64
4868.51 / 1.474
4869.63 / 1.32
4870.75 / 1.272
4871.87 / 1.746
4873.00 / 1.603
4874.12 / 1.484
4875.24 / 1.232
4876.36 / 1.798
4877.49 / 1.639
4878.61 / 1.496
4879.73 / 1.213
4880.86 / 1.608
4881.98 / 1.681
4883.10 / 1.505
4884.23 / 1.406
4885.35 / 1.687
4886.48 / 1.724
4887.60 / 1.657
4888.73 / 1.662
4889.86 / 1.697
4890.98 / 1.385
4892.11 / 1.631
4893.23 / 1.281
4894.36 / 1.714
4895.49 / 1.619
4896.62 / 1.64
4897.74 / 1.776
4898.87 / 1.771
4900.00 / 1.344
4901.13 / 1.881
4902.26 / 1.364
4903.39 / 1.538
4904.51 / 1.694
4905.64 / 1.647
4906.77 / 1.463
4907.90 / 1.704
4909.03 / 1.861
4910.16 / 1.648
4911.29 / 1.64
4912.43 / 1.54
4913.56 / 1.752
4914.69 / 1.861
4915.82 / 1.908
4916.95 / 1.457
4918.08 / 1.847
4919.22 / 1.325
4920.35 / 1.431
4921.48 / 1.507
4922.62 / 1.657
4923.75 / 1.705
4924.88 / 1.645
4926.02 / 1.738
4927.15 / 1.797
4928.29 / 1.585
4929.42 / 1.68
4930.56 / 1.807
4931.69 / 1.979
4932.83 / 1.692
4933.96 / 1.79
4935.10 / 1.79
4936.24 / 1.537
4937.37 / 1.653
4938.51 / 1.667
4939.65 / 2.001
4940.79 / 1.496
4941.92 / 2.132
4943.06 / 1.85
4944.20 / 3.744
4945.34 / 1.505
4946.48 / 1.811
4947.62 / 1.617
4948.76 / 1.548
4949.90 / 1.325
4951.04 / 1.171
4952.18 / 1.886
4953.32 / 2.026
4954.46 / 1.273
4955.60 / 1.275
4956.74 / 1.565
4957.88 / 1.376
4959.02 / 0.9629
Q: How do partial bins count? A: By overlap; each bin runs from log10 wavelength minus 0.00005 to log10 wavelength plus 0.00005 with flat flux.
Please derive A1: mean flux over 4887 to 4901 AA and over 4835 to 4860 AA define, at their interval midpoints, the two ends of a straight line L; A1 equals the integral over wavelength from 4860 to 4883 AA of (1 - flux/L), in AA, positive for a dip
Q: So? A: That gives 1.3 AA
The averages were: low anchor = 1.53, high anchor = 1.61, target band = 1.49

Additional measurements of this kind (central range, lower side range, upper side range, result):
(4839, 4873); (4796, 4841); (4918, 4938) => 3.3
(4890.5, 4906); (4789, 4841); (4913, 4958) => 1.0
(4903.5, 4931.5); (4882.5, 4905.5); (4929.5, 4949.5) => 1.0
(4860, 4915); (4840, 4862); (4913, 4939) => 1.2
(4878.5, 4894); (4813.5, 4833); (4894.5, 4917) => 1.0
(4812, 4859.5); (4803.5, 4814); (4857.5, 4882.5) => 1.1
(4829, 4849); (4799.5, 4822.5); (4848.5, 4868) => 0.4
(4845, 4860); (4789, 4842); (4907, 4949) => 1.5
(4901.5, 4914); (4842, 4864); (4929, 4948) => 0.8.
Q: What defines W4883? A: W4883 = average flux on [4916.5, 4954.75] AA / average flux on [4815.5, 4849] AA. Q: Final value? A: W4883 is 1.08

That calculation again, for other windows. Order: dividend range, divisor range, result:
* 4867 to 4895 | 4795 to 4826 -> 0.89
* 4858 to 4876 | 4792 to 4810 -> 0.82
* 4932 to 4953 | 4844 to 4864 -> 1.21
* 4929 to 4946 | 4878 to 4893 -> 1.21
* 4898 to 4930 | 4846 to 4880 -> 1.10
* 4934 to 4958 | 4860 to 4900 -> 1.13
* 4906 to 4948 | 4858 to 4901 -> 1.15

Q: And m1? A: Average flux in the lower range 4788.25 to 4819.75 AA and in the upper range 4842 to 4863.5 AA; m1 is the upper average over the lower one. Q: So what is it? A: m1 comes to 0.9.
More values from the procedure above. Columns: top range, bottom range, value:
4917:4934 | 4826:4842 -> 1.08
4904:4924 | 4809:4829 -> 0.98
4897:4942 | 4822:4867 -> 1.09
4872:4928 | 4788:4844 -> 0.96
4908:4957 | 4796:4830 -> 1.01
